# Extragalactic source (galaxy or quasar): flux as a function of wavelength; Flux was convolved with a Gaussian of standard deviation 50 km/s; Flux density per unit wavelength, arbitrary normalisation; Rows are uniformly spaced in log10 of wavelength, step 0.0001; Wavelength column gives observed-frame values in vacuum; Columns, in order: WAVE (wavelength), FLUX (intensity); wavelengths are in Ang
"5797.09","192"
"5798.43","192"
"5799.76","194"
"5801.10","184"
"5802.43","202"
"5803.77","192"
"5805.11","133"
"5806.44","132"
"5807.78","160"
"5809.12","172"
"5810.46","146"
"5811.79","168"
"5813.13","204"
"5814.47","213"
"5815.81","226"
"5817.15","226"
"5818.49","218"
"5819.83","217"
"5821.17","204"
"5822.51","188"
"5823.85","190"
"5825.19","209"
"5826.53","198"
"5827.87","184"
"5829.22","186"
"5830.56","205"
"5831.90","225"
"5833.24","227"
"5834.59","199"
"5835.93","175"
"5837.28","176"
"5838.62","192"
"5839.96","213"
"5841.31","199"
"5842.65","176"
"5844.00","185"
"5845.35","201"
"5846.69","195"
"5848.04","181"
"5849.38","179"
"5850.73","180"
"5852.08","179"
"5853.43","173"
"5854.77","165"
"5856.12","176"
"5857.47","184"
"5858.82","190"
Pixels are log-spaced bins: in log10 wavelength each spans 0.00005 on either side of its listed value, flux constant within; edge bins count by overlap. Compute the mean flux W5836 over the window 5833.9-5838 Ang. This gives 183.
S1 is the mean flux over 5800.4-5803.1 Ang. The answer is 193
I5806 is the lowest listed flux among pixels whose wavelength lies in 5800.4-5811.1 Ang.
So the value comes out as 132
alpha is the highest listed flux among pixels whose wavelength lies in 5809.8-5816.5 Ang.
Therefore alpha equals 226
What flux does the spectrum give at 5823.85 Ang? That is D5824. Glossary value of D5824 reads 190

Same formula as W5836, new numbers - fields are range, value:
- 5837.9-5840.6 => 203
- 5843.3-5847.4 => 193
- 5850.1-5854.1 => 177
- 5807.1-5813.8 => 170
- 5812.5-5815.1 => 208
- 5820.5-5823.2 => 196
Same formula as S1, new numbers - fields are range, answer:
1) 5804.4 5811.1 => 149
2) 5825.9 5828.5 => 191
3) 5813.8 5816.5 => 219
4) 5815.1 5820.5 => 222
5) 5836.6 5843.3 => 191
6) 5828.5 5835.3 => 208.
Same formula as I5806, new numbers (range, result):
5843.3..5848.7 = 181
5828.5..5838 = 175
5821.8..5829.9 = 184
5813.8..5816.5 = 213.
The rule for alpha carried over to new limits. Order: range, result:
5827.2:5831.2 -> 205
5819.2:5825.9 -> 217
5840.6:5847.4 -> 201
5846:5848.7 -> 195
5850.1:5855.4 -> 180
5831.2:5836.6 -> 227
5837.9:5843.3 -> 213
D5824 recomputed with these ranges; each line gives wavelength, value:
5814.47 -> 213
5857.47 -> 184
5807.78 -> 160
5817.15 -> 226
